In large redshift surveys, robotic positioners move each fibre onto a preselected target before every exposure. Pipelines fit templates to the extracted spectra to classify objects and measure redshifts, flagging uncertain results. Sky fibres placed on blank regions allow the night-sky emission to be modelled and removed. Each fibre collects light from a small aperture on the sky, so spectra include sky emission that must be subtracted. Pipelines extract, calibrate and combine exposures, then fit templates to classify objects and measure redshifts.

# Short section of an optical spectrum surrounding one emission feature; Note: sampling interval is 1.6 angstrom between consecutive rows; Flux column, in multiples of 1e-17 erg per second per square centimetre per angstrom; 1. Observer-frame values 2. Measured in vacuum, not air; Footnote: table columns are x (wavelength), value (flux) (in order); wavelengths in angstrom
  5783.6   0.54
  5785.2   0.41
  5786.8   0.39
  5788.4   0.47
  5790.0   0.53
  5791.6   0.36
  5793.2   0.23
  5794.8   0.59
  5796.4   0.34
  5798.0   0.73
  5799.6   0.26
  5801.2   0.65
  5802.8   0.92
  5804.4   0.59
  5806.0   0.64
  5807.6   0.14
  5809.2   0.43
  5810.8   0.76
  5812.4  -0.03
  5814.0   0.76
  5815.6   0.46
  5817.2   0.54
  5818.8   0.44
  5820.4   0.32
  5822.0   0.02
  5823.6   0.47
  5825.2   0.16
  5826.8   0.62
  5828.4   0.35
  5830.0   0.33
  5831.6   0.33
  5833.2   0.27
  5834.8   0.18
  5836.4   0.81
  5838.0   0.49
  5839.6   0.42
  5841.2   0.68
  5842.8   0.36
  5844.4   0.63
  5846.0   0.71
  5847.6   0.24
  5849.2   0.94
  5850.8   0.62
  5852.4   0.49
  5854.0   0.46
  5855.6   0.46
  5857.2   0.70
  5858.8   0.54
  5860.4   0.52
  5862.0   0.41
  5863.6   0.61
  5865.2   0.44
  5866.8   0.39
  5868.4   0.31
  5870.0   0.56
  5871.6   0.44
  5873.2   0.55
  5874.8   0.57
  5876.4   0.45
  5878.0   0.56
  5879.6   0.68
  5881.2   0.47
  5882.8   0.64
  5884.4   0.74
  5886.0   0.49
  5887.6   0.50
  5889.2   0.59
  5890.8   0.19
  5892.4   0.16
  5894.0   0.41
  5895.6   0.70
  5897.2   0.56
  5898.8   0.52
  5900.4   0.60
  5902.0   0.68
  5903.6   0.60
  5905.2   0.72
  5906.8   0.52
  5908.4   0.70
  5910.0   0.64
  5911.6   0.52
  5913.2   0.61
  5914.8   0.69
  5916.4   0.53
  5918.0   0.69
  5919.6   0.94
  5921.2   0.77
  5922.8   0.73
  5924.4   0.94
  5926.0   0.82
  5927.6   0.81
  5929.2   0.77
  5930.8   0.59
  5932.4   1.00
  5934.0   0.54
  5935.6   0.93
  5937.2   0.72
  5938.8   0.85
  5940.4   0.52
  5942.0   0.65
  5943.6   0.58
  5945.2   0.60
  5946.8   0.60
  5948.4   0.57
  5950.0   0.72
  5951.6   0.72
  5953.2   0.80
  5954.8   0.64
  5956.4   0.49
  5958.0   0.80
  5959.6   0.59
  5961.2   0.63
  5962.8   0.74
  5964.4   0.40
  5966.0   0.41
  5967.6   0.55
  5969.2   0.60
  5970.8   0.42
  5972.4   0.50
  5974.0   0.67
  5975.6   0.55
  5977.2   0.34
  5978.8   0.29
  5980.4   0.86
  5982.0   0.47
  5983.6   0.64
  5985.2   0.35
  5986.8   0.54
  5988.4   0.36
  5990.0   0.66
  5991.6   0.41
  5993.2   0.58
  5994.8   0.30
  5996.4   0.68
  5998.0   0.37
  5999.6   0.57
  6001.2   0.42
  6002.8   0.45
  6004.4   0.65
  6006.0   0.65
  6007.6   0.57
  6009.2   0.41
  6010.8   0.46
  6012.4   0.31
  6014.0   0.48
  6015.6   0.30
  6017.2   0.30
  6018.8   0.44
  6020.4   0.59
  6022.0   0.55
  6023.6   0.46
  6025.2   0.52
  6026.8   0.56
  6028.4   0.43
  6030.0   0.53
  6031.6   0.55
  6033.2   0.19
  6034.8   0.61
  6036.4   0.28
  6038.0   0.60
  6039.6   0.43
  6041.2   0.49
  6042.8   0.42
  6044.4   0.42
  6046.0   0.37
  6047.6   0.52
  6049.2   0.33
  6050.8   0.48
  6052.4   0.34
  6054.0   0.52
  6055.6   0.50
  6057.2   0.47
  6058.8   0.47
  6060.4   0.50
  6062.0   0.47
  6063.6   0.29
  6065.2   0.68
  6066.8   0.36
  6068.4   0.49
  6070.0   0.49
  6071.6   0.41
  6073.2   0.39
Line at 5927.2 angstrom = C III]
